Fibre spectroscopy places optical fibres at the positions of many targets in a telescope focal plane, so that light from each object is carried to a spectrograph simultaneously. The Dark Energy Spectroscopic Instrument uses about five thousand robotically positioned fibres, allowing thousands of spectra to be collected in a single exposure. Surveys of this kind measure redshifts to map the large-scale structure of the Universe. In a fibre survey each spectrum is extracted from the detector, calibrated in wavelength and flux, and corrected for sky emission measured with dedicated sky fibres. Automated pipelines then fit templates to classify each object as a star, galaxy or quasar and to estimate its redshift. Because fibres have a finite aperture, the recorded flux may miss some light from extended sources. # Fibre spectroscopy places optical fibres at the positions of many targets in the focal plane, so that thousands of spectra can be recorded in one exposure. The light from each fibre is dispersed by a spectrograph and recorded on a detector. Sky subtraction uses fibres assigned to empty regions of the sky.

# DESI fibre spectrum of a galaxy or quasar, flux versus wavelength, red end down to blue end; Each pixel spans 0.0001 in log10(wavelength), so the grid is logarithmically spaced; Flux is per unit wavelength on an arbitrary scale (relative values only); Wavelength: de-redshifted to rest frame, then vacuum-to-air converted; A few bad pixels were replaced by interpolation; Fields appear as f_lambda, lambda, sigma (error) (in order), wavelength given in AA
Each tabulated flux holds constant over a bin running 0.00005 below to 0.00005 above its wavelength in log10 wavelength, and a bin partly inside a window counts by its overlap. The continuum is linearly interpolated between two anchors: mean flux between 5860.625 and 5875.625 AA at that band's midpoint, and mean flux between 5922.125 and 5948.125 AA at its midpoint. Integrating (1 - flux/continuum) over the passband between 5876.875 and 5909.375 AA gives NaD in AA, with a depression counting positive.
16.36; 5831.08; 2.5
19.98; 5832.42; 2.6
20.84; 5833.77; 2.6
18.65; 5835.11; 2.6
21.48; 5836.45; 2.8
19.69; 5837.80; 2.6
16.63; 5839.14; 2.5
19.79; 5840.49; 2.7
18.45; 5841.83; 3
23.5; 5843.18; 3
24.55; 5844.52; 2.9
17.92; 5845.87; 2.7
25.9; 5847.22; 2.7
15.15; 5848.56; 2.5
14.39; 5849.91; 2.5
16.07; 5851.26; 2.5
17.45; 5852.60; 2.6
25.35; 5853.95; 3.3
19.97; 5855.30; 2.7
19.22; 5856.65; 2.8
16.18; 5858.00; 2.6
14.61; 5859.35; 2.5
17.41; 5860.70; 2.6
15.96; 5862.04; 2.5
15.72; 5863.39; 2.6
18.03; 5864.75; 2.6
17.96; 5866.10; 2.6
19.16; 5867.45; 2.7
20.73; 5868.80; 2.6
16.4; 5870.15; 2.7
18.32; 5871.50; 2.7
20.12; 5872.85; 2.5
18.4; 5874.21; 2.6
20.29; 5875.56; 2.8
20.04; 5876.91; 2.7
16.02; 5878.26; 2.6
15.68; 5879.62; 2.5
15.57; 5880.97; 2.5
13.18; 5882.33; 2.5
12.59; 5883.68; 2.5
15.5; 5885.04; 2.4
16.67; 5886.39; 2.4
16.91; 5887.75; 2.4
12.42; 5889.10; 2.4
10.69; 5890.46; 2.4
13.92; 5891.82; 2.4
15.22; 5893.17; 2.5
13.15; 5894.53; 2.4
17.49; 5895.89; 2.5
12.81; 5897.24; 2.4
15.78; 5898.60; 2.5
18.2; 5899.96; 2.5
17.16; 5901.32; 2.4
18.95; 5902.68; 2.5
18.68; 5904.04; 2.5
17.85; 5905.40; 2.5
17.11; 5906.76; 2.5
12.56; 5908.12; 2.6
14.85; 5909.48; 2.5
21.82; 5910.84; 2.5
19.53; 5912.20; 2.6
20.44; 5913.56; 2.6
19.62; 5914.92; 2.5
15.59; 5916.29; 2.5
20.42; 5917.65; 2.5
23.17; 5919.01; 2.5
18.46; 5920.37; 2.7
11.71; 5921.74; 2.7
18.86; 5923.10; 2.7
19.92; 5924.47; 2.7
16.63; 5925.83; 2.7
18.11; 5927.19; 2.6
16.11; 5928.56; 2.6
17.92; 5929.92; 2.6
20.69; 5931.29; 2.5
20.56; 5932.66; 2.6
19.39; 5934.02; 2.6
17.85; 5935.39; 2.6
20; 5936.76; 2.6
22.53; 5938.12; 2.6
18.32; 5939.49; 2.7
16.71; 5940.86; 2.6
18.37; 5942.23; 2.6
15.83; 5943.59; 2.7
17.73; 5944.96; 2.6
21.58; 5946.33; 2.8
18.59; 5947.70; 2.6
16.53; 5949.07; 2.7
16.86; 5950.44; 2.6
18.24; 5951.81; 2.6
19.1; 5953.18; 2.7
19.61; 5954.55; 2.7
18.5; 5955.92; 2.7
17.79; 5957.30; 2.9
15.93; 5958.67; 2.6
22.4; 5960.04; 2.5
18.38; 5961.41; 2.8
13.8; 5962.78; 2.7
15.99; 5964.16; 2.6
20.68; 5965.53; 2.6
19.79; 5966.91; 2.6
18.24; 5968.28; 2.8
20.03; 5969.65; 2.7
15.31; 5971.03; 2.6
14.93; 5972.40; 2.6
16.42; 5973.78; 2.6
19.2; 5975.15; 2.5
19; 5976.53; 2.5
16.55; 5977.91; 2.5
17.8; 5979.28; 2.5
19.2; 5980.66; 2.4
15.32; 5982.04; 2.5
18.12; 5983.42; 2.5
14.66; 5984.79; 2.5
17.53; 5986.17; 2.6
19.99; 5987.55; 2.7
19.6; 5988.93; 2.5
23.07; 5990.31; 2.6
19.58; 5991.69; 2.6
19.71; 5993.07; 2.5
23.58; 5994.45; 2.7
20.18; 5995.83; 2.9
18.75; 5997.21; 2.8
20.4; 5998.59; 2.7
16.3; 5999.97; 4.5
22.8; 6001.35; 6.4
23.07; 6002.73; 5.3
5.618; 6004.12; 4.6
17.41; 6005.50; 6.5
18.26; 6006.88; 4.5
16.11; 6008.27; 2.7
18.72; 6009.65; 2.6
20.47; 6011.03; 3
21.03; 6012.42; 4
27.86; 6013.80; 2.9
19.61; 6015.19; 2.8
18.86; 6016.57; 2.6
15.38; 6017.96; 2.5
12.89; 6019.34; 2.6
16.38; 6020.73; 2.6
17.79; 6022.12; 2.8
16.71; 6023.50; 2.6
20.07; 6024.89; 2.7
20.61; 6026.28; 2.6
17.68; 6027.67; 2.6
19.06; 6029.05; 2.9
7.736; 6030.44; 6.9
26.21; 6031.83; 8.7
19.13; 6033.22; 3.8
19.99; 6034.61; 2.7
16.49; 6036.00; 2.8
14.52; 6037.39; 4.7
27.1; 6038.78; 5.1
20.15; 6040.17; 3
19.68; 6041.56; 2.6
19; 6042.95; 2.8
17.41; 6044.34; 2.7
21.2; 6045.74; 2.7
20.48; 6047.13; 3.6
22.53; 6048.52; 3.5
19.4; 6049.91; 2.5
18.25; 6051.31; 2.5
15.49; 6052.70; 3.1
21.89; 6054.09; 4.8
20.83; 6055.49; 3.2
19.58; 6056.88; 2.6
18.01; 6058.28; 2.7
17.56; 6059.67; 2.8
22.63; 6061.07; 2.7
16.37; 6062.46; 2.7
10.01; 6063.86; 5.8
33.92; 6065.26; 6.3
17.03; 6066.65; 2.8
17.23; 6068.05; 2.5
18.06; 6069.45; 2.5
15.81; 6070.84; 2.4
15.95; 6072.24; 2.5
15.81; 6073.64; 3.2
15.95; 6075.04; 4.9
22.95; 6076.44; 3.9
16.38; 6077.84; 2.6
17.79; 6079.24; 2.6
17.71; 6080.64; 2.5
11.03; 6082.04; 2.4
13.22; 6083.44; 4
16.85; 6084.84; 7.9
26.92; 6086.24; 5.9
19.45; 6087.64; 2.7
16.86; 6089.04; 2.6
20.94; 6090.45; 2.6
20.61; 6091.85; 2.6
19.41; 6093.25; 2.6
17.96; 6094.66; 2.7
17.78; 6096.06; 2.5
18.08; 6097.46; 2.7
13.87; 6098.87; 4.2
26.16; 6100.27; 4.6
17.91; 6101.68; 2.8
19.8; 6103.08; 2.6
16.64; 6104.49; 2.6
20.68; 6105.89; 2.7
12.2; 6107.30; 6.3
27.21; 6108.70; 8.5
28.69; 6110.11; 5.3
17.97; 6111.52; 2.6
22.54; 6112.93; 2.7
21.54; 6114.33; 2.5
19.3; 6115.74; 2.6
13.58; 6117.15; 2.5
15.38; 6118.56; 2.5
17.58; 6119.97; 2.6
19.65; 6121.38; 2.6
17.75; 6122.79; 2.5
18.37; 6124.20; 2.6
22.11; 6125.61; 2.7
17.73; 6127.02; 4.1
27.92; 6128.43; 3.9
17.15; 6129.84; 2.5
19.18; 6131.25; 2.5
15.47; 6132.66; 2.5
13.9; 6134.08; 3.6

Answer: 5.1 AA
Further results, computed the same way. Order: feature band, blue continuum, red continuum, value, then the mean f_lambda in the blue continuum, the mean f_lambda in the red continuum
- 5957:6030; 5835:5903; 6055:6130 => -0.4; 17.5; 18.9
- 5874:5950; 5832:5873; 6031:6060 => 7.2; 18.9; 19.7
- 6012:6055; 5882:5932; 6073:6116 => -1.7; 16.8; 19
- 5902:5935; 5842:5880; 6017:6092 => 0.5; 18.6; 18.5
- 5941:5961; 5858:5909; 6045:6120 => -1.2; 16.4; 18.9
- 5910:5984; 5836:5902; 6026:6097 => -1.7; 17.4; 18.7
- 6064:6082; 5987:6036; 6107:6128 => 1.1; 18.8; 19.7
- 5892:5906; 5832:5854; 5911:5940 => 2.0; 19.6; 18.9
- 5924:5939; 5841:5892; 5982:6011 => -0.8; 17.6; 18.6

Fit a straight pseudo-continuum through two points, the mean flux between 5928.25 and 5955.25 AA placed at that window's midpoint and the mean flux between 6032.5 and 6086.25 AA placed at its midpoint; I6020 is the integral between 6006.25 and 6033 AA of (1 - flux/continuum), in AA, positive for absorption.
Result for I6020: 0.18 AA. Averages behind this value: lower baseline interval 18.7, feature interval 18.5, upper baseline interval 18.6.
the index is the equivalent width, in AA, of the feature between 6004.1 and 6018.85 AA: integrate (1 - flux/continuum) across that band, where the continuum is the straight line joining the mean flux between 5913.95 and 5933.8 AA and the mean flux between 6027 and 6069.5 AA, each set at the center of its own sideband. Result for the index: 0.3 AA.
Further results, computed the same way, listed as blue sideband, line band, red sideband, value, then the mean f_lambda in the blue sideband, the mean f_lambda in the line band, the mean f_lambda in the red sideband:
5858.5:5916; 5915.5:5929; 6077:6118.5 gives -0.7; 16.7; 17.9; 18.9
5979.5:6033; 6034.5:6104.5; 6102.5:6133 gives 1.3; 18.6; 18.8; 19.5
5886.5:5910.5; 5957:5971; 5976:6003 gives 0.0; 15.6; 18.2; 19.2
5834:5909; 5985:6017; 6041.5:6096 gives -2.1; 17.4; 19.4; 18.6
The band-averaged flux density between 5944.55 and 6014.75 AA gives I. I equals 18.6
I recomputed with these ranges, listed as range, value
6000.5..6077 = 18.7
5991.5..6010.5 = 18.6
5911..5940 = 18.9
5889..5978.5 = 17.7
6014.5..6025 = 17.1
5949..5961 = 18.4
